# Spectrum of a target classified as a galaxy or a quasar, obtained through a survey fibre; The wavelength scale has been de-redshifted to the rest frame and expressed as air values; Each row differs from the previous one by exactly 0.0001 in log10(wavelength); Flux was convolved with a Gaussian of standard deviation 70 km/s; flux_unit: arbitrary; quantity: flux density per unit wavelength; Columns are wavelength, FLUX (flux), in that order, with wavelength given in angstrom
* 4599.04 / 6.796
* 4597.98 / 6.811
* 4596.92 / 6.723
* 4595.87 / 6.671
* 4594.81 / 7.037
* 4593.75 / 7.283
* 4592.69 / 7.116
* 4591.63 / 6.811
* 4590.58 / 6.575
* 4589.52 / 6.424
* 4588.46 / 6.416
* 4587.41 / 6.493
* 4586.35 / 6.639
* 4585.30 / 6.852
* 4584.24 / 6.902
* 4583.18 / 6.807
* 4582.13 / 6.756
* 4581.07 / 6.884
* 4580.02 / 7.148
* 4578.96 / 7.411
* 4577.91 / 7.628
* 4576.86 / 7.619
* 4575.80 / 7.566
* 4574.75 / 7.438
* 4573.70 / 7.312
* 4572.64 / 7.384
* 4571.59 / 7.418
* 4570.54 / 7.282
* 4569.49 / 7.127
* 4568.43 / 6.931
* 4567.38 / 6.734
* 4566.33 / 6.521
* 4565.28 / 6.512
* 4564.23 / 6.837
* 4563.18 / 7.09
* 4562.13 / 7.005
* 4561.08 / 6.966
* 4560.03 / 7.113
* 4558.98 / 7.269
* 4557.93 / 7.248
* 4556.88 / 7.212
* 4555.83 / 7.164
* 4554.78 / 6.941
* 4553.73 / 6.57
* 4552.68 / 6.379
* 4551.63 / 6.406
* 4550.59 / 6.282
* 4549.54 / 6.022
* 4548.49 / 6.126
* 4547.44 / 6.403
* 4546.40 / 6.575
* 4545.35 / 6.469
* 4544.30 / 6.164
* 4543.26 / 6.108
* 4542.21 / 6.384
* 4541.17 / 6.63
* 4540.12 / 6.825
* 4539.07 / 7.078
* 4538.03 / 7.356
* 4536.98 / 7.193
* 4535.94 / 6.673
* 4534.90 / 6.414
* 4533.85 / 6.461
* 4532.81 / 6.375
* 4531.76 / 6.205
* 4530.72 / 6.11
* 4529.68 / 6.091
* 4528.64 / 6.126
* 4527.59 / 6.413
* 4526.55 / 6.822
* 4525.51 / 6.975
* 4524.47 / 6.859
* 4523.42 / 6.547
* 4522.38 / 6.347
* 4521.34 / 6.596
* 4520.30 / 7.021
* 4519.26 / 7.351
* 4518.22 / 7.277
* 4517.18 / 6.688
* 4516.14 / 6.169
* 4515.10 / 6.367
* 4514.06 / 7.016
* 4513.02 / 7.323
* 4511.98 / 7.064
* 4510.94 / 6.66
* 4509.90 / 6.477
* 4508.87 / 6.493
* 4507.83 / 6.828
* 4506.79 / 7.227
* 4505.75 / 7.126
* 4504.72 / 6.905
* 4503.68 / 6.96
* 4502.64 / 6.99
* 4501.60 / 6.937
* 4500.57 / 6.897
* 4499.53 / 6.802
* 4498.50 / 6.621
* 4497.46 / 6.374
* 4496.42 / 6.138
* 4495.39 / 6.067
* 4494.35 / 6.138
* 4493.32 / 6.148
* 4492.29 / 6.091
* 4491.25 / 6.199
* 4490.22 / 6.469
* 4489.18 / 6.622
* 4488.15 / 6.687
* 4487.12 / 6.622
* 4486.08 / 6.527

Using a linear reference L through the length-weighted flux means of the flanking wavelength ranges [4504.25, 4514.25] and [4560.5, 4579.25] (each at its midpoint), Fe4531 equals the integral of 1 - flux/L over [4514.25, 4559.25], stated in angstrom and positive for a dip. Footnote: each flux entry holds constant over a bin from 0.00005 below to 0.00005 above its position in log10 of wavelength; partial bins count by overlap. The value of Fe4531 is 2.6 angstrom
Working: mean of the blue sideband 6.91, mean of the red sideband 7.15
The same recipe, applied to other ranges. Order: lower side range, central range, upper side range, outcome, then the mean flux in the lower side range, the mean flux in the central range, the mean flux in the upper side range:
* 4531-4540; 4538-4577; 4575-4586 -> 0.50 angstrom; 6.71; 6.84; 7.16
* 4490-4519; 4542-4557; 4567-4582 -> 1.26 angstrom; 6.67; 6.46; 7.27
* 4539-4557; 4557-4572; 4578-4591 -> -0.82 angstrom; 6.51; 7.01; 6.8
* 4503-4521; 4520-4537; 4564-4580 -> 1.09 angstrom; 6.88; 6.52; 7.19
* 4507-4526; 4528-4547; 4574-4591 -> 0.93 angstrom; 6.79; 6.51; 6.98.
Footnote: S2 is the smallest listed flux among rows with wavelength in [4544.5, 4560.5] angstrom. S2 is 6.022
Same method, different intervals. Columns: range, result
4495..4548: 6.067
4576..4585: 6.756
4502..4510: 6.477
